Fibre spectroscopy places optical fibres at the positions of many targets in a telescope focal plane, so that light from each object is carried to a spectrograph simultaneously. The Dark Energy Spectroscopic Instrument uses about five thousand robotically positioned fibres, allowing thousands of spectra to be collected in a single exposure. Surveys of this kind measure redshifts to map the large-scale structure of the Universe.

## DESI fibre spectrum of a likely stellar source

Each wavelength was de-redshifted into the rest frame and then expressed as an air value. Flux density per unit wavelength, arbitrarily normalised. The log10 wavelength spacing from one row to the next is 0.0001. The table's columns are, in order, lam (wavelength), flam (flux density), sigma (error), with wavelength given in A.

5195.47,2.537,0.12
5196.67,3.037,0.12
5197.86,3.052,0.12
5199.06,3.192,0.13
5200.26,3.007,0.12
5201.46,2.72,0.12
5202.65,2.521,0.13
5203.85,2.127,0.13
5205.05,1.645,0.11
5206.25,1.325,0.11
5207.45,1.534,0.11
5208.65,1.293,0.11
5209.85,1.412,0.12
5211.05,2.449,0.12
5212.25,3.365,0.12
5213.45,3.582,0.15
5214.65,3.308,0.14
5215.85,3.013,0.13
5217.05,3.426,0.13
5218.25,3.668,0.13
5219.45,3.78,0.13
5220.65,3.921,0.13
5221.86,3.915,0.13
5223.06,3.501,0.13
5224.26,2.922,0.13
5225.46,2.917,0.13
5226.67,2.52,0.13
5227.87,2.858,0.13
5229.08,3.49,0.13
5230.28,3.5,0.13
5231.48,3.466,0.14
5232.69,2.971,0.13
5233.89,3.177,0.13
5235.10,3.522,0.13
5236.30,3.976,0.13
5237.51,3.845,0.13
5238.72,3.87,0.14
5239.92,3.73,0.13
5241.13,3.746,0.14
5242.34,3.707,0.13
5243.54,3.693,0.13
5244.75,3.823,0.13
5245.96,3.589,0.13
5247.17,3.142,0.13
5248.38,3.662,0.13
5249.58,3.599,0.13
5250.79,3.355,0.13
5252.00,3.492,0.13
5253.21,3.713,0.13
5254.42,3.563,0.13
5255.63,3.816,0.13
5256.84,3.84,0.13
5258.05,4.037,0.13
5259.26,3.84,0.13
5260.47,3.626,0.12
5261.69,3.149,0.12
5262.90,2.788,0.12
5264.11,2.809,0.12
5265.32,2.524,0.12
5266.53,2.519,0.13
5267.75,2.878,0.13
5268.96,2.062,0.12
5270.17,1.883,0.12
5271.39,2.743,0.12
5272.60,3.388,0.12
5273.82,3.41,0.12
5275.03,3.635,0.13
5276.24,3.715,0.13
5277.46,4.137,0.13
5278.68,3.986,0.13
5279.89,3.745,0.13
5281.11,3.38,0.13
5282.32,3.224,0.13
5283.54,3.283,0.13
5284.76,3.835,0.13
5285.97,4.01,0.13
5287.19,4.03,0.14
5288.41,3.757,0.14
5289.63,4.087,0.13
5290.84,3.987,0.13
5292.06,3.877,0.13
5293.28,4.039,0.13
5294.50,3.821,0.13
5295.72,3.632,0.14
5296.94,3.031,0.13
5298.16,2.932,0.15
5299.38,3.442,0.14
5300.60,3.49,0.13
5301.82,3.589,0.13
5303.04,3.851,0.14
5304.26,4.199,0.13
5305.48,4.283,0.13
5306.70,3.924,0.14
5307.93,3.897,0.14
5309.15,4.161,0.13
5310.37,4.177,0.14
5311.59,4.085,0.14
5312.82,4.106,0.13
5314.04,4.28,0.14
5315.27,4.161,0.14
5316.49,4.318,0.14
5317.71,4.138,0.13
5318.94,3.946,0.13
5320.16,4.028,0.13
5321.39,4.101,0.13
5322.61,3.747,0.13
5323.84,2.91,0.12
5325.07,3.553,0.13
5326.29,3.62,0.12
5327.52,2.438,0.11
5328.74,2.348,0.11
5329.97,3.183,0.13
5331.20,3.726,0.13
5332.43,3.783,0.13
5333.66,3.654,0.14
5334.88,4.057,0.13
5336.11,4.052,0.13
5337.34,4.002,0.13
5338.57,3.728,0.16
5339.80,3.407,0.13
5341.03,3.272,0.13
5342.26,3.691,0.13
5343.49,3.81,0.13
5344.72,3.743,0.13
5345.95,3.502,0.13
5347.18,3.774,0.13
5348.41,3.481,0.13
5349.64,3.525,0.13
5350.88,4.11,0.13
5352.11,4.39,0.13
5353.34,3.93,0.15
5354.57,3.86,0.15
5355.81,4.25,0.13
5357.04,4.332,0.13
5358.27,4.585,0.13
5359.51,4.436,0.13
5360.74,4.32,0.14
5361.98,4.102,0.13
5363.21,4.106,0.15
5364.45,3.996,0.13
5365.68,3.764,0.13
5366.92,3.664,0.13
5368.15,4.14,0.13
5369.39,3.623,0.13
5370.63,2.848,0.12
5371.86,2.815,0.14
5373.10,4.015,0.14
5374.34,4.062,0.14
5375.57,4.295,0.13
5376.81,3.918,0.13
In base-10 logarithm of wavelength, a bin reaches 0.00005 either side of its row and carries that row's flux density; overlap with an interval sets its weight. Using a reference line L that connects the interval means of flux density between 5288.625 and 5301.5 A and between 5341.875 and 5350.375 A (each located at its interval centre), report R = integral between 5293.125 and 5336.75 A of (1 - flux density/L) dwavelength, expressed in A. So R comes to -1.2 A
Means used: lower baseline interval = 3.64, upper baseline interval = 3.65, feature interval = 3.74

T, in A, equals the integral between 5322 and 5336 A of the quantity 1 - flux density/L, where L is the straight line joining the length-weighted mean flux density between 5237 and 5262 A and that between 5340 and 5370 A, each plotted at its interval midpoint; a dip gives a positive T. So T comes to 1.7 A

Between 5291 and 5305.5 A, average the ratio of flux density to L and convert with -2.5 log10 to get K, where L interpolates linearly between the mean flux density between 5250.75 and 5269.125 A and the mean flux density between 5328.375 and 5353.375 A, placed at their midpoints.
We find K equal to -0.06 mag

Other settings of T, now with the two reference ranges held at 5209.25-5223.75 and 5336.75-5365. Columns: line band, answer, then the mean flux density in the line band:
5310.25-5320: -1.0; 4.14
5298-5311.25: -0.5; 3.85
